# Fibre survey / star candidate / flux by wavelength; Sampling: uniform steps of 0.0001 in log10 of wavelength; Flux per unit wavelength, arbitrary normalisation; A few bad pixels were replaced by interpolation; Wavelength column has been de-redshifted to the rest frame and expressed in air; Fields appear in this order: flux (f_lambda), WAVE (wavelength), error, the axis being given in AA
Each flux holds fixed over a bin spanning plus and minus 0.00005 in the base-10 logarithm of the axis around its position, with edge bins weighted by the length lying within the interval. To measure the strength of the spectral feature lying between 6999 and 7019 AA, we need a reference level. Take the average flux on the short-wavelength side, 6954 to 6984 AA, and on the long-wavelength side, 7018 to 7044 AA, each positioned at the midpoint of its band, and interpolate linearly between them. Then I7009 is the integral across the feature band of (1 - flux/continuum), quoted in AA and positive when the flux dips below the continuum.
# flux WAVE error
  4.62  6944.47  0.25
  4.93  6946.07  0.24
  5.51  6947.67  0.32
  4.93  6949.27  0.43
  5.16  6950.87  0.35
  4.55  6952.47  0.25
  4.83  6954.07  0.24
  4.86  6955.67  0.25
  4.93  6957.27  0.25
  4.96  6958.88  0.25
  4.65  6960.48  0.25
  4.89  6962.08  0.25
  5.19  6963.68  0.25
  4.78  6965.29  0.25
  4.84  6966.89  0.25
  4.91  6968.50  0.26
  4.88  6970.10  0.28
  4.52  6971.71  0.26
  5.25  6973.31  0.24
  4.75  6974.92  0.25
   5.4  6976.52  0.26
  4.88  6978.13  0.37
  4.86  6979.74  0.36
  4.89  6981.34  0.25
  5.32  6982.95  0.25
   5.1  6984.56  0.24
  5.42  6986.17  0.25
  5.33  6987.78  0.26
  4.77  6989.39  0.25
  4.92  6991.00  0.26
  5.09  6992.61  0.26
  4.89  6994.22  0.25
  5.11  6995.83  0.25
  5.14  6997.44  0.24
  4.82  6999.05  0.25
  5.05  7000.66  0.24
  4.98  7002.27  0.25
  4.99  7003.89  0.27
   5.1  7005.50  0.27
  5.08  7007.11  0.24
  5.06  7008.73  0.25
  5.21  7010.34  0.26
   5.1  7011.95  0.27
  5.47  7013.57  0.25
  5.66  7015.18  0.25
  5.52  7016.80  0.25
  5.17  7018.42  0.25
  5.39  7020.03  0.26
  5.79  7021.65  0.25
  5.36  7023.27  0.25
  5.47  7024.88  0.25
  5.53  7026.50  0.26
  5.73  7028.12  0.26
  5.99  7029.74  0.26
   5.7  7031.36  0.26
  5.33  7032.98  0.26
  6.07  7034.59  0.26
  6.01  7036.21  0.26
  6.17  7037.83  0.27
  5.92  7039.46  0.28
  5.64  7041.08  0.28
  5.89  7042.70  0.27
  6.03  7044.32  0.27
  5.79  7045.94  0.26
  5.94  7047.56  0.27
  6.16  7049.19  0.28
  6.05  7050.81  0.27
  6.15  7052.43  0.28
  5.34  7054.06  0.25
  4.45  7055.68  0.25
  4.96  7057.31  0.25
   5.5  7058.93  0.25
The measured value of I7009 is 0.9 AA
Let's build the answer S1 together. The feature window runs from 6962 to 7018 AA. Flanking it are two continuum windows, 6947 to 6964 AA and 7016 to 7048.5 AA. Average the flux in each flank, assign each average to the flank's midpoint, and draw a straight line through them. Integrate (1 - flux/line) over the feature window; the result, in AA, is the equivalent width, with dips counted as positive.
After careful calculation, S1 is 2.4 AA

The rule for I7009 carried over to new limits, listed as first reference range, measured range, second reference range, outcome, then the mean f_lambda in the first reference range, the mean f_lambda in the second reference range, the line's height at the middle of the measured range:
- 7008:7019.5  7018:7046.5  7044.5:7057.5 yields -1.3 AA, 5.32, 5.66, 5.49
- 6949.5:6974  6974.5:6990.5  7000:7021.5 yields -0.2 AA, 4.88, 5.23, 5.03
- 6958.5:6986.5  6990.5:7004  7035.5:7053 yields 0.8 AA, 4.96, 5.97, 5.31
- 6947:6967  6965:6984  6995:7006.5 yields 0.1 AA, 4.93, 5.03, 4.97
